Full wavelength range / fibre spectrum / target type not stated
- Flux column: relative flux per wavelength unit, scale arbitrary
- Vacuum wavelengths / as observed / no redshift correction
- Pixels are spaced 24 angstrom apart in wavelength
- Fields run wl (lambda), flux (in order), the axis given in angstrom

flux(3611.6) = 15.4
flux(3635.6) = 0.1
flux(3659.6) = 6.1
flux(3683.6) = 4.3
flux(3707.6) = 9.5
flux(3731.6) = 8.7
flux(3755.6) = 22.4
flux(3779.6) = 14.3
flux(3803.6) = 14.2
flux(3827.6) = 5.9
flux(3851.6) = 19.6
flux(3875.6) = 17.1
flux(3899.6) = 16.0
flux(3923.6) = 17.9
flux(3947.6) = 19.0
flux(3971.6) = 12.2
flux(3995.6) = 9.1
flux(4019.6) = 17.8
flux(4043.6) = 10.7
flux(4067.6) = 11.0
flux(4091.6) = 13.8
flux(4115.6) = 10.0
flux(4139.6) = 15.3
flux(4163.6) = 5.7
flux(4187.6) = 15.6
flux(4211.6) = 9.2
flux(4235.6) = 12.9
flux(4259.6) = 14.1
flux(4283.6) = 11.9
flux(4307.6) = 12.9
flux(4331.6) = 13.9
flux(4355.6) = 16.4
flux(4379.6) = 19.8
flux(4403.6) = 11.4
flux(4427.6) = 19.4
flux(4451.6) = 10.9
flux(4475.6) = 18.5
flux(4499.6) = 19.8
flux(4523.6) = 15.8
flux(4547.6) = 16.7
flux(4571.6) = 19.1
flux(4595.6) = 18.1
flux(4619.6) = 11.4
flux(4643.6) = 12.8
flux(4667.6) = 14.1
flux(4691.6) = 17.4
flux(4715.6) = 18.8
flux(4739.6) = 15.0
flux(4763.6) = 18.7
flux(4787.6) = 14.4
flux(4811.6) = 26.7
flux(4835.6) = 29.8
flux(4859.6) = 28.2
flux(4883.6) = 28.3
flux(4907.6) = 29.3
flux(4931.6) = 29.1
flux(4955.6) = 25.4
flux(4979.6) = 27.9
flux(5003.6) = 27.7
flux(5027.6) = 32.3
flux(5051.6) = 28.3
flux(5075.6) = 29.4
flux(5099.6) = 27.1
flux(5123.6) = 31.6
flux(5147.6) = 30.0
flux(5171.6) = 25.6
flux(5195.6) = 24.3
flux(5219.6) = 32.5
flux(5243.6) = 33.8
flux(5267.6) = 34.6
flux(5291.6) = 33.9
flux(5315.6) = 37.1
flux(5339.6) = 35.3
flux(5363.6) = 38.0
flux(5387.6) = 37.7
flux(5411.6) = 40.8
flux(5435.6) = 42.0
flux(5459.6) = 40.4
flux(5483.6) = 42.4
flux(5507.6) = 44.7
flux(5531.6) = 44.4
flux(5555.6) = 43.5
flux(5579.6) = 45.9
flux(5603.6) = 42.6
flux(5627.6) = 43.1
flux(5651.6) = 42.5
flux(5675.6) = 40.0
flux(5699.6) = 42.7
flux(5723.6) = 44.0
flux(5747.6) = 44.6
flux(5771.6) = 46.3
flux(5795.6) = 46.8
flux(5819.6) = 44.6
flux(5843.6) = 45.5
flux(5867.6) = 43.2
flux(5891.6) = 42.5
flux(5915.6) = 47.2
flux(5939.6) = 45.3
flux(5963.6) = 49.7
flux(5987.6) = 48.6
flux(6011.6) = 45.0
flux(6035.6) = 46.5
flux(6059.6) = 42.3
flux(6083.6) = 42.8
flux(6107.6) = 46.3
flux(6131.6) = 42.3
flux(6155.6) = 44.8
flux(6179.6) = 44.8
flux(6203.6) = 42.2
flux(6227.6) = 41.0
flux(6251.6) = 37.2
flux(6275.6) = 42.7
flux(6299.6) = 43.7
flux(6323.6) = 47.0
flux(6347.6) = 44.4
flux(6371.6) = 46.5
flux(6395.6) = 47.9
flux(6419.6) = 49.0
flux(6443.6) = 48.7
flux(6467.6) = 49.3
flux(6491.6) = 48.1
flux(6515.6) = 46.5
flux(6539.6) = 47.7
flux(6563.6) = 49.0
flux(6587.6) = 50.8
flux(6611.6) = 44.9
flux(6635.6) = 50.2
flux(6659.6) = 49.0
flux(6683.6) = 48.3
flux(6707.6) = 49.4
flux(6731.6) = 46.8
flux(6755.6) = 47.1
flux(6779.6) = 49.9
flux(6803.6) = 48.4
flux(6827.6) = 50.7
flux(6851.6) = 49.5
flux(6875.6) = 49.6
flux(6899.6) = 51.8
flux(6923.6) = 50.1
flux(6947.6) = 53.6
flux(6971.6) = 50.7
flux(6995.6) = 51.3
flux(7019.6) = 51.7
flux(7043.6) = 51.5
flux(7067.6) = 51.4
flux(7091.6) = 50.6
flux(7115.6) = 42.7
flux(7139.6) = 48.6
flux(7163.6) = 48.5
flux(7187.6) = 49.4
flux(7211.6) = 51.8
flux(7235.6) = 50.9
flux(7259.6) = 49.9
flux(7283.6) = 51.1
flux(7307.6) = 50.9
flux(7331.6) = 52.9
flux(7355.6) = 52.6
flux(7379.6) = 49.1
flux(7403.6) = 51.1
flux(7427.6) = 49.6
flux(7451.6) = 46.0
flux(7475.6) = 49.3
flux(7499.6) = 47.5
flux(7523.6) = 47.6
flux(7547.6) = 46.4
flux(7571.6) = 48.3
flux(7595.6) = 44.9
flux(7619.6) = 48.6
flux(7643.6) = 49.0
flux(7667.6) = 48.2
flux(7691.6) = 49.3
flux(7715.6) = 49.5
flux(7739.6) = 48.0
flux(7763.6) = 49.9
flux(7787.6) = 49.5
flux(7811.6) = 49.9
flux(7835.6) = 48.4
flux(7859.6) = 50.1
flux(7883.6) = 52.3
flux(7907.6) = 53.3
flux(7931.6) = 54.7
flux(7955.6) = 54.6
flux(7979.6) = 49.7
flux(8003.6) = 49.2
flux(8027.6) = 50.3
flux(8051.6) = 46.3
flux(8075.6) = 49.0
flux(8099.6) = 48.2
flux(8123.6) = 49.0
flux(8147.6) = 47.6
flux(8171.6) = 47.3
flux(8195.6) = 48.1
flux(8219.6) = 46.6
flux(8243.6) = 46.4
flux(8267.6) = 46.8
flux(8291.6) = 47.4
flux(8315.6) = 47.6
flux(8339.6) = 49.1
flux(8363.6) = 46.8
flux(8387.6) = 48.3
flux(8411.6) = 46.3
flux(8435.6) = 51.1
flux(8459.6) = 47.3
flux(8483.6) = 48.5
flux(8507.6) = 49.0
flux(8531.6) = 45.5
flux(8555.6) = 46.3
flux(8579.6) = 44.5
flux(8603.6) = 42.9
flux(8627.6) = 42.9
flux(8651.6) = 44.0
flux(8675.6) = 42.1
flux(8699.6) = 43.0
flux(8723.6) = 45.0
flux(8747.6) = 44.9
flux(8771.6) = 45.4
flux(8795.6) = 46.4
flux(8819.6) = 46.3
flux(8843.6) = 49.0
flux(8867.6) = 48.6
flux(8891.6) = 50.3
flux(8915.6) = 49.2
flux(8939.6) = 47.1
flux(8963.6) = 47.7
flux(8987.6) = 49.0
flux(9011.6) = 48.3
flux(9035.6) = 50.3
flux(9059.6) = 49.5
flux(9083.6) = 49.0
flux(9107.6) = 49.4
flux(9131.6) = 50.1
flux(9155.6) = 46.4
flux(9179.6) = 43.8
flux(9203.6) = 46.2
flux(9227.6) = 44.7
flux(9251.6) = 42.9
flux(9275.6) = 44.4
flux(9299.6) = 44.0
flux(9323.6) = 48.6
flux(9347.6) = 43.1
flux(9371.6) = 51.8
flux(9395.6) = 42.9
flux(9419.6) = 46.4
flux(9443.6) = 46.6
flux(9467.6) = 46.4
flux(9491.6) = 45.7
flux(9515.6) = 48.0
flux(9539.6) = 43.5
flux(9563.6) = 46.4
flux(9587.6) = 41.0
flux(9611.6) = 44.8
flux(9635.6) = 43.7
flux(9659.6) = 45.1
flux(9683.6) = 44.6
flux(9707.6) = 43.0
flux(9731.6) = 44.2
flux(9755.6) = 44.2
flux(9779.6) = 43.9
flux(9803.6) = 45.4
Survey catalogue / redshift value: 0.206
